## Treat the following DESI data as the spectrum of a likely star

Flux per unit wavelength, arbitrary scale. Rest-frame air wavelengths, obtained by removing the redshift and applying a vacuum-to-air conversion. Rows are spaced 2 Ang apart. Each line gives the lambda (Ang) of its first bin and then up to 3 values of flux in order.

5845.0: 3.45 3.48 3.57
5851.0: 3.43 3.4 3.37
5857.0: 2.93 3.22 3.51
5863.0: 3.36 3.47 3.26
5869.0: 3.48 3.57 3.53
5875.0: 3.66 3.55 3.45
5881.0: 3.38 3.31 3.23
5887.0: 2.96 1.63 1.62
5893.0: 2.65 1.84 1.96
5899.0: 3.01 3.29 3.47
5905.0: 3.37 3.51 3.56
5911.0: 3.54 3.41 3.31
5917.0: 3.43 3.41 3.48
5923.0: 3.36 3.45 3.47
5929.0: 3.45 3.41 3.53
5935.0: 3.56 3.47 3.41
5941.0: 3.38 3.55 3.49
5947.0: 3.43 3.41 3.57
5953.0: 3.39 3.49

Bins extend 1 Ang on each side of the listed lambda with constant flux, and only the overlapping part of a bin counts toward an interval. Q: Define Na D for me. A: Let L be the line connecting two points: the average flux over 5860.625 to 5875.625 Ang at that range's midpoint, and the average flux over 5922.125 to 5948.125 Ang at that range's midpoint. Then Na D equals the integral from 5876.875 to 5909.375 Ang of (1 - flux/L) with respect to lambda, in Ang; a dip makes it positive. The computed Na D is 5.33 Ang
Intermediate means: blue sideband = 3.47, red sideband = 3.46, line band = 2.9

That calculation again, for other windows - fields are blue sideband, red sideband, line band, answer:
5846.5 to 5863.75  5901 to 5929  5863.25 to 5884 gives -0.5 Ang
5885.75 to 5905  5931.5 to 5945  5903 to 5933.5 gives -4.1 Ang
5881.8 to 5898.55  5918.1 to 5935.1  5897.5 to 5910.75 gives -2.3 Ang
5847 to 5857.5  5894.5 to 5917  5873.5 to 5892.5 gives 1.6 Ang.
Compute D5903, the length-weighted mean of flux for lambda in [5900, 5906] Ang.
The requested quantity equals 3.38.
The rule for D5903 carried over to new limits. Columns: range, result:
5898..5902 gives 3.15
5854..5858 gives 3.15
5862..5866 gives 3.42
